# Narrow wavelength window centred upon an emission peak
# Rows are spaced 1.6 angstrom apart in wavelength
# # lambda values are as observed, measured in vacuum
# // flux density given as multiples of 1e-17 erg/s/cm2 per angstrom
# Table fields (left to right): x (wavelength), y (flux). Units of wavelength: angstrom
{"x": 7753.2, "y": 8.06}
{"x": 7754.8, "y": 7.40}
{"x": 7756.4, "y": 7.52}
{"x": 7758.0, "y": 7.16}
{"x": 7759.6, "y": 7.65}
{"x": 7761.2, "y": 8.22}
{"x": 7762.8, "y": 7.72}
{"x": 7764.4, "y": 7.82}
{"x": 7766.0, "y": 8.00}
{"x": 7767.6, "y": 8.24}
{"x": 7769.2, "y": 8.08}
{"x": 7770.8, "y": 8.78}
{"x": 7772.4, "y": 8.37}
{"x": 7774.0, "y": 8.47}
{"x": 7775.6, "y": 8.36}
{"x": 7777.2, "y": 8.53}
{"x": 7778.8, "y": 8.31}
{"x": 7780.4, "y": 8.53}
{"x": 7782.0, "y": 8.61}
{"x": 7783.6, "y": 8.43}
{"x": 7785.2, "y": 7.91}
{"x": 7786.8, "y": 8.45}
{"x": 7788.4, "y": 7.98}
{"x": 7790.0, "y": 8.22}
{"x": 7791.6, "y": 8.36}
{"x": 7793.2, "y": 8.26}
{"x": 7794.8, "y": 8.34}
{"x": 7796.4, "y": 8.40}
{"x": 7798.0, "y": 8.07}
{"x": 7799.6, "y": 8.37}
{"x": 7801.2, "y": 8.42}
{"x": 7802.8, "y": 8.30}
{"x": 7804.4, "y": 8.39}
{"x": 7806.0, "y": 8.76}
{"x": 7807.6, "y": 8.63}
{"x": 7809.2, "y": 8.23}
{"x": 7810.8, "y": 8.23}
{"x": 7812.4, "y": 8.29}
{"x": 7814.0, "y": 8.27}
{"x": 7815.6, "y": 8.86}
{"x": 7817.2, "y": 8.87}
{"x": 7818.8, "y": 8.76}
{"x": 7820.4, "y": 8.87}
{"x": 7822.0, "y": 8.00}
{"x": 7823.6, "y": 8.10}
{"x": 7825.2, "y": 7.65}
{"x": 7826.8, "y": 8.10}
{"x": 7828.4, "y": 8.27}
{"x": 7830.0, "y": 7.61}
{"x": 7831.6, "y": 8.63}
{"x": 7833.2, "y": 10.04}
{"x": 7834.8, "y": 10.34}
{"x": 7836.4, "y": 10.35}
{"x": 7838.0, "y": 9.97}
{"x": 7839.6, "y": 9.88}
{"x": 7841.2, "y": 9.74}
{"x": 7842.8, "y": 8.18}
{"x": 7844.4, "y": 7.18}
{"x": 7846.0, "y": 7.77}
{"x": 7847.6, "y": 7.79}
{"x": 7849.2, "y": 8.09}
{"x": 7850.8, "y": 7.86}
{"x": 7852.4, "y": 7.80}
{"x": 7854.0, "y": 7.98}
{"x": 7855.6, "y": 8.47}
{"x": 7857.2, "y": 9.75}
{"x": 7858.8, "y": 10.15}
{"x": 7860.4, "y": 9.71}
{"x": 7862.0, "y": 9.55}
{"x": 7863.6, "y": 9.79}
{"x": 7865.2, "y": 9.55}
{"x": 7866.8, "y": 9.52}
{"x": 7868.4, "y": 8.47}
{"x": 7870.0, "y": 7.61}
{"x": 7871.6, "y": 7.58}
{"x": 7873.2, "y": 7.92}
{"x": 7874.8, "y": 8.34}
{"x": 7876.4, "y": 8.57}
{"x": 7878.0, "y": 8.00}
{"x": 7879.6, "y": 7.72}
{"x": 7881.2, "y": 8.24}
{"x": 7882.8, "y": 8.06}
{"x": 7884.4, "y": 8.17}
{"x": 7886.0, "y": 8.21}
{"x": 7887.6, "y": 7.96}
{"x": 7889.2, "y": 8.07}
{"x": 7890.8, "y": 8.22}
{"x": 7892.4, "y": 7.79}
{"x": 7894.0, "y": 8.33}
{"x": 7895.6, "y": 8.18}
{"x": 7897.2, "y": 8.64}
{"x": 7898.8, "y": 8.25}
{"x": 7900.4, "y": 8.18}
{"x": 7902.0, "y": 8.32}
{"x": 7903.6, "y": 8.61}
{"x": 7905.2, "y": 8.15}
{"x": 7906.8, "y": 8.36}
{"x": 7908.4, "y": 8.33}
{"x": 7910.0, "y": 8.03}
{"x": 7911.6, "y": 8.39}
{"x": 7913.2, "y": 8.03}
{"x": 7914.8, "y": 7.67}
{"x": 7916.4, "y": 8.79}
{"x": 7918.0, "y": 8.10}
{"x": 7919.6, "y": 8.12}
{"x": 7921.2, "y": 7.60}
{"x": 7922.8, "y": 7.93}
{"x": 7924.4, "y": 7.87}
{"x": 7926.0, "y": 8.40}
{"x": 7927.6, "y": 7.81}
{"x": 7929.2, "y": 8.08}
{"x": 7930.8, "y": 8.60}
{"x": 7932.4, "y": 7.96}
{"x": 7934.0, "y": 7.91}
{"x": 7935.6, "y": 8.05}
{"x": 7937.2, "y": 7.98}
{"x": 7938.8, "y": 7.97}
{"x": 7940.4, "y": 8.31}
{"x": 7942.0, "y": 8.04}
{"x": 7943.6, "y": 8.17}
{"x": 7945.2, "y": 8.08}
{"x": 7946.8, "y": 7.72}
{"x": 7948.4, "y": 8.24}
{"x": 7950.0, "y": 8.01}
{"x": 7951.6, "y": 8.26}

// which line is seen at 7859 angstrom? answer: [N II] 6583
